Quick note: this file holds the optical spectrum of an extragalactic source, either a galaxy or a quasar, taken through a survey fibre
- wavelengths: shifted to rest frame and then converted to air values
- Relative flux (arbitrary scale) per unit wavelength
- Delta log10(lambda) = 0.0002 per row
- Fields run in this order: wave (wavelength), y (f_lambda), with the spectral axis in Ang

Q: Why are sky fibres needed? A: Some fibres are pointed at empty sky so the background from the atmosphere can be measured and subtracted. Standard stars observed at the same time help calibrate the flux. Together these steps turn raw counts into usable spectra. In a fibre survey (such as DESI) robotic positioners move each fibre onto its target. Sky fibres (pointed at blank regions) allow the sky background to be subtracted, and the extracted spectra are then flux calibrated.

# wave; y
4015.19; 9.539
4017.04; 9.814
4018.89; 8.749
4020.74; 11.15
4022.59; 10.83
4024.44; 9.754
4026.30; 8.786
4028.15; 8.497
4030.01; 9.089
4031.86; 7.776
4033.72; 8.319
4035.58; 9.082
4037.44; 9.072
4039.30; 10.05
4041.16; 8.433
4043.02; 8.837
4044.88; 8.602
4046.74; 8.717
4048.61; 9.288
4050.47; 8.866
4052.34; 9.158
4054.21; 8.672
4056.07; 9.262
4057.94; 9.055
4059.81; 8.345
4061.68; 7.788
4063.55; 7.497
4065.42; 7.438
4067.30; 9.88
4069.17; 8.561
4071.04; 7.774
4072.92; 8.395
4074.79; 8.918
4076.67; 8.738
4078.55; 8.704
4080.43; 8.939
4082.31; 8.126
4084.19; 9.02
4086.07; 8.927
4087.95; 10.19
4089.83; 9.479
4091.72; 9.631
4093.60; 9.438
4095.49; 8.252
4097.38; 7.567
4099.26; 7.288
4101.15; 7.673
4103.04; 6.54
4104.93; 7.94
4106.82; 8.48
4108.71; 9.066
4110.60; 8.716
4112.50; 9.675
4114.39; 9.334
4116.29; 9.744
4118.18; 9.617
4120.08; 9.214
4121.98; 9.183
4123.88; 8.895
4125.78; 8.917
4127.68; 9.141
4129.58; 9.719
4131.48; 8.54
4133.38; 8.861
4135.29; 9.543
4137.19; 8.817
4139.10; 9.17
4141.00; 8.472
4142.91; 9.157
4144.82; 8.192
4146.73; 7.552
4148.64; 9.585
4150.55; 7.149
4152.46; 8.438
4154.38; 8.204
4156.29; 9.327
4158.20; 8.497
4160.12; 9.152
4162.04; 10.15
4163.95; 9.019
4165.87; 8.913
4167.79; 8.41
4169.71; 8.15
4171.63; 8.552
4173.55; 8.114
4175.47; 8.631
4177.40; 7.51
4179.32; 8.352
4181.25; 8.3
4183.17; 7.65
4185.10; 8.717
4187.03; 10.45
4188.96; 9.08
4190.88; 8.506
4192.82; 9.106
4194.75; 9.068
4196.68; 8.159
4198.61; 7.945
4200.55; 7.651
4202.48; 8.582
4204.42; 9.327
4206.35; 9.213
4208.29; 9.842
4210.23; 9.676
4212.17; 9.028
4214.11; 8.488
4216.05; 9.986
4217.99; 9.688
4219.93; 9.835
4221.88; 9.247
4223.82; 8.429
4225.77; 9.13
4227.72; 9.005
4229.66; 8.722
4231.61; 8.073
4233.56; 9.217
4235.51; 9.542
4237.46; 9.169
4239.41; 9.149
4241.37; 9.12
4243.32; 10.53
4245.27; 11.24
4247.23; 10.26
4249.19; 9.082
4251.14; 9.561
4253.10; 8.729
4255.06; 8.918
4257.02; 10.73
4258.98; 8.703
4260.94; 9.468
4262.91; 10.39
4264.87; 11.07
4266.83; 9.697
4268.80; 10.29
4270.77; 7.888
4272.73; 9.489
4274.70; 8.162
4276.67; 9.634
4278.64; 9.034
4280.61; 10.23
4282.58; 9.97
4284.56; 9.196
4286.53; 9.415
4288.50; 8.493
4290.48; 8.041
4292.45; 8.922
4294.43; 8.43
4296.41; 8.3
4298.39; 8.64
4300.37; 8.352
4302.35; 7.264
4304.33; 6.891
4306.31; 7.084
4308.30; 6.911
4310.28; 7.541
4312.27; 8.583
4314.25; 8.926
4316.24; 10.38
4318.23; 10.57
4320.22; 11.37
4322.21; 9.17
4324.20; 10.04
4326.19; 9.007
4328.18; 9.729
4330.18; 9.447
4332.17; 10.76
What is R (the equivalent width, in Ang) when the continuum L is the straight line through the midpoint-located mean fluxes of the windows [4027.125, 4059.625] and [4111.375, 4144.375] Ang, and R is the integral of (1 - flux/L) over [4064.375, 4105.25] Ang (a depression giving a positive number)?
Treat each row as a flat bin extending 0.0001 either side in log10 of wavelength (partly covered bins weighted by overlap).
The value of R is 2.2 Ang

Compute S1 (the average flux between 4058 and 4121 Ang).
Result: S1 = 8.64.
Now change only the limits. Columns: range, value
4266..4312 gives 8.6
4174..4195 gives 8.64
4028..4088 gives 8.71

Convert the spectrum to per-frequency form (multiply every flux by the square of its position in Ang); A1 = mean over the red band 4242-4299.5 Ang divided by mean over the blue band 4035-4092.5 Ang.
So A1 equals 1.18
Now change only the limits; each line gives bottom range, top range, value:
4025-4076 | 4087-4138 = 1.05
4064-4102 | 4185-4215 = 1.09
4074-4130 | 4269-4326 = 1.10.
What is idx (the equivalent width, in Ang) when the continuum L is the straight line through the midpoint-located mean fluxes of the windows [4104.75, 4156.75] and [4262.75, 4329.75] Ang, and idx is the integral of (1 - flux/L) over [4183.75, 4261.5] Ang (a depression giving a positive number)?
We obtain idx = -2.1 Ang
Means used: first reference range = 8.89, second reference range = 9.02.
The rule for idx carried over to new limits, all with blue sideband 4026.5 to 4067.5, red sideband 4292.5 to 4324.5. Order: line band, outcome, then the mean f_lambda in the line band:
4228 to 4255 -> -2.3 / 9.39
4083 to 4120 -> -0.4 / 8.77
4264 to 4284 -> -2.1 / 9.53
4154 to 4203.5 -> 0.2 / 8.63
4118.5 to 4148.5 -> -0.9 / 8.92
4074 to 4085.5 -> -0.1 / 8.74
